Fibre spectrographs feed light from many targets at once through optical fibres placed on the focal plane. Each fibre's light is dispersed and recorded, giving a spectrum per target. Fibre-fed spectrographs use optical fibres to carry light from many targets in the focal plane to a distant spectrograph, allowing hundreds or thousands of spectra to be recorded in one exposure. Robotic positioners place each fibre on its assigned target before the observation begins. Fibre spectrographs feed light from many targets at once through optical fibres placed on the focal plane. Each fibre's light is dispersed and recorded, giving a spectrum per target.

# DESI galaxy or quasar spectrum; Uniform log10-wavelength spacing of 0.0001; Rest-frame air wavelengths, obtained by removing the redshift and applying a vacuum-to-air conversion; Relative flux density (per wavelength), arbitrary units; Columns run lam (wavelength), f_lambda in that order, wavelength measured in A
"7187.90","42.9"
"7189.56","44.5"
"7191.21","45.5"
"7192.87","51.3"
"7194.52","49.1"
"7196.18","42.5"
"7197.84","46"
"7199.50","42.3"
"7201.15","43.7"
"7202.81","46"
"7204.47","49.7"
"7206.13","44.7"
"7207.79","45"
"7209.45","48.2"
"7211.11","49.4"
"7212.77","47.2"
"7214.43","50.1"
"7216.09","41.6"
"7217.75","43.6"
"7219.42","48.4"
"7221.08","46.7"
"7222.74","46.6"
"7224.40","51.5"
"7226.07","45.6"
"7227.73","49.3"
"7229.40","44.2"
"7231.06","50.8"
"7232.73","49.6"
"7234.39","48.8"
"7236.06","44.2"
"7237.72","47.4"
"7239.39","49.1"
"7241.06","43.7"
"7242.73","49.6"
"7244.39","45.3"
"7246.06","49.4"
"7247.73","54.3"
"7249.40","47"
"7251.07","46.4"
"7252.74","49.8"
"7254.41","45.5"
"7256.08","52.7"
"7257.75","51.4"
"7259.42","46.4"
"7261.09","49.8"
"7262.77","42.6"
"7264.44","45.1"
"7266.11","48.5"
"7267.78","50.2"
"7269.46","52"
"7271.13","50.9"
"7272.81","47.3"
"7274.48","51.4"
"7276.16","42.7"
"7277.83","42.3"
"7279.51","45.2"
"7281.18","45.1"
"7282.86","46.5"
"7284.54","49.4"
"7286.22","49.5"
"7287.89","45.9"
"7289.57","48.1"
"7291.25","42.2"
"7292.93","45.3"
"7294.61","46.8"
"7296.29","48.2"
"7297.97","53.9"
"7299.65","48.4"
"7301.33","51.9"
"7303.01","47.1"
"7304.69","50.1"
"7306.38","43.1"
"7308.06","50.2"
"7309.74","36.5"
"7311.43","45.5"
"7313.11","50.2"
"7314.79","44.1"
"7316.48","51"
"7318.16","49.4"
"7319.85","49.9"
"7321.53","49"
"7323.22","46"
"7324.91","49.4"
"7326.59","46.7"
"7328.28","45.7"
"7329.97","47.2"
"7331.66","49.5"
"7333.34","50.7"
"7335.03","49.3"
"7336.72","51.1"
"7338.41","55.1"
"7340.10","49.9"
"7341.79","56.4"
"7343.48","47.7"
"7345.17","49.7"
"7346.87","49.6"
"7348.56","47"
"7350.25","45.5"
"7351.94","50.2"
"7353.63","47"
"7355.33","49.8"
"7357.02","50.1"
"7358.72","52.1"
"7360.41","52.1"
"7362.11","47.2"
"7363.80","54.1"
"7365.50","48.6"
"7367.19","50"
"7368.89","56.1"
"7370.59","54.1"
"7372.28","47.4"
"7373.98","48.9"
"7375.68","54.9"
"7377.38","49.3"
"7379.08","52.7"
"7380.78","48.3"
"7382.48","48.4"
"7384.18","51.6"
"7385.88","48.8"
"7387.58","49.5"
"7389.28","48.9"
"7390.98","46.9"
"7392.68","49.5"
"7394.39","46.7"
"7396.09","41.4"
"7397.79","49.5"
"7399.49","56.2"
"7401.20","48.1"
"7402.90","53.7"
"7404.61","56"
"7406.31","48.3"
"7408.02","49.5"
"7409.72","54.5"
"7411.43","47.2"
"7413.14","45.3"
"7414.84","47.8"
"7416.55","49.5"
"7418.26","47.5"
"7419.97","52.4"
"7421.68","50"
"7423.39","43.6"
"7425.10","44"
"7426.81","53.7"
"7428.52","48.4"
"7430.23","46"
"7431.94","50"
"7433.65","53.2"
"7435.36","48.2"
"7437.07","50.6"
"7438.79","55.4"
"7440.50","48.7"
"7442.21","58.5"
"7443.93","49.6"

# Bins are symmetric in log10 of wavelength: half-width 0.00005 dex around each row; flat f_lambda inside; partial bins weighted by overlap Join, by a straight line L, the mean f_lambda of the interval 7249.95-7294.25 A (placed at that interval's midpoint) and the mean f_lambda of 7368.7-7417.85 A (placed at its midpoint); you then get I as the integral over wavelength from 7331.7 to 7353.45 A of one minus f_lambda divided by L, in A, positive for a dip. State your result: -0.55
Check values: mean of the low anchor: 47.4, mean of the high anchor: 49.9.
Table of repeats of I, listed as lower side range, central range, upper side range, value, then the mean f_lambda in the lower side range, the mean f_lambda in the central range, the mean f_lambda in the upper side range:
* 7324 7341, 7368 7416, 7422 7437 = -1.03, 49.5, 50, 48.6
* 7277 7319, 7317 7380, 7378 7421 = -2.23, 47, 50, 49.5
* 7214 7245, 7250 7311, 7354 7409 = 0.94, 47.1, 47.4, 50.3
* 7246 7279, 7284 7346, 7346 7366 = 0.67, 48.2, 48.4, 49.4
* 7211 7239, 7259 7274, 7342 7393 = -0.04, 47.3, 48.2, 50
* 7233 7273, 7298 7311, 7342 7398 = 0.45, 48.3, 47.1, 49.6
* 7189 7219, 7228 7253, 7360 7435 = -0.59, 46.2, 48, 49.7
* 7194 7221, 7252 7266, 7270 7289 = -0.35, 46.1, 47.9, 47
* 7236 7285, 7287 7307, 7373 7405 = 0.29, 47.7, 47.6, 49.9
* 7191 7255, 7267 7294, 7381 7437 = 0.39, 47.2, 47.1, 49.2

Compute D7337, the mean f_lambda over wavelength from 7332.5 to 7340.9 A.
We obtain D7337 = 51.2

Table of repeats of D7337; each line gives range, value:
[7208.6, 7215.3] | 48.7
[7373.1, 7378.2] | 51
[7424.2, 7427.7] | 48.8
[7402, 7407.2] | 52.6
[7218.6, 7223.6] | 47.3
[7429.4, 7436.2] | 49.4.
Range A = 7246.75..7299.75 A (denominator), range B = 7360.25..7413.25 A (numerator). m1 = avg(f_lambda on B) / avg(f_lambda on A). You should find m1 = 1.05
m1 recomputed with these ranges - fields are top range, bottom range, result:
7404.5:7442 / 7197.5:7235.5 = 1.06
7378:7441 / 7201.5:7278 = 1.04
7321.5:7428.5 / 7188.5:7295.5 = 1.05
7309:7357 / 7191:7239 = 1.04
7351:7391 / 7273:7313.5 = 1.07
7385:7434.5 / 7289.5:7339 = 1.02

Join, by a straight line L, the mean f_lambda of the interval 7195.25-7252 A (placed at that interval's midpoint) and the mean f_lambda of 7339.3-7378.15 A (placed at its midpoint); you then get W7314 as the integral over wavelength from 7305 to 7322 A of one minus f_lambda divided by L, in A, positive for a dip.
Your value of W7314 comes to 0.8 A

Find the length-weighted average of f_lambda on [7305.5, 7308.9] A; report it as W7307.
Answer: 46.6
